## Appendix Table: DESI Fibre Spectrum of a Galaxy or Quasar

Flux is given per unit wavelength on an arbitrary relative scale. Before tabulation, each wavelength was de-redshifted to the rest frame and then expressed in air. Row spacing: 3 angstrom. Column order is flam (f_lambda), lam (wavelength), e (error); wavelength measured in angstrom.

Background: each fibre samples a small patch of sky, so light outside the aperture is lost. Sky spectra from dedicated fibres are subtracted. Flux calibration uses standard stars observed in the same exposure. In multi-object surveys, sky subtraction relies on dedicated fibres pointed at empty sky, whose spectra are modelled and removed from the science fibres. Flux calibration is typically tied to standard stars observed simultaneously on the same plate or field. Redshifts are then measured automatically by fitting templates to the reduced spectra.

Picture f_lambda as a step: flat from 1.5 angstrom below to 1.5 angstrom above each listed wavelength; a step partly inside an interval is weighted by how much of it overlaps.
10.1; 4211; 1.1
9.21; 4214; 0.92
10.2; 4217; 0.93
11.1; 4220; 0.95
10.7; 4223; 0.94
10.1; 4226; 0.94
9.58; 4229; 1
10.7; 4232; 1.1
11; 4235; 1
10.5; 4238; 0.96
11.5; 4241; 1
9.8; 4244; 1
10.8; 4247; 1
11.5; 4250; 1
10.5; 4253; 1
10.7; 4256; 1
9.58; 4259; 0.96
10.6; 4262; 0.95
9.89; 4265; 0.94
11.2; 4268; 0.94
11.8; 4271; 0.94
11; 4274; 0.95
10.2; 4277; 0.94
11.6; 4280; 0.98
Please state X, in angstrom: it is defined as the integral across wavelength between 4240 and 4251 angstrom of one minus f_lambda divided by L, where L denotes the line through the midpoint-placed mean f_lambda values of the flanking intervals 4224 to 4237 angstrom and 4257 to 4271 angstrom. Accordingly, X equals -0.4 angstrom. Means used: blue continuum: 10.4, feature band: 10.8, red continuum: 10.5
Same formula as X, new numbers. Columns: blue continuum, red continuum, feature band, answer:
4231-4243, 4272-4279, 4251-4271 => 0.5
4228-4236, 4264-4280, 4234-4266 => 0.2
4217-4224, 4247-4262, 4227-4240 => 0.3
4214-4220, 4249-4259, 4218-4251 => -0.7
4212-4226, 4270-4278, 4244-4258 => 0.0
